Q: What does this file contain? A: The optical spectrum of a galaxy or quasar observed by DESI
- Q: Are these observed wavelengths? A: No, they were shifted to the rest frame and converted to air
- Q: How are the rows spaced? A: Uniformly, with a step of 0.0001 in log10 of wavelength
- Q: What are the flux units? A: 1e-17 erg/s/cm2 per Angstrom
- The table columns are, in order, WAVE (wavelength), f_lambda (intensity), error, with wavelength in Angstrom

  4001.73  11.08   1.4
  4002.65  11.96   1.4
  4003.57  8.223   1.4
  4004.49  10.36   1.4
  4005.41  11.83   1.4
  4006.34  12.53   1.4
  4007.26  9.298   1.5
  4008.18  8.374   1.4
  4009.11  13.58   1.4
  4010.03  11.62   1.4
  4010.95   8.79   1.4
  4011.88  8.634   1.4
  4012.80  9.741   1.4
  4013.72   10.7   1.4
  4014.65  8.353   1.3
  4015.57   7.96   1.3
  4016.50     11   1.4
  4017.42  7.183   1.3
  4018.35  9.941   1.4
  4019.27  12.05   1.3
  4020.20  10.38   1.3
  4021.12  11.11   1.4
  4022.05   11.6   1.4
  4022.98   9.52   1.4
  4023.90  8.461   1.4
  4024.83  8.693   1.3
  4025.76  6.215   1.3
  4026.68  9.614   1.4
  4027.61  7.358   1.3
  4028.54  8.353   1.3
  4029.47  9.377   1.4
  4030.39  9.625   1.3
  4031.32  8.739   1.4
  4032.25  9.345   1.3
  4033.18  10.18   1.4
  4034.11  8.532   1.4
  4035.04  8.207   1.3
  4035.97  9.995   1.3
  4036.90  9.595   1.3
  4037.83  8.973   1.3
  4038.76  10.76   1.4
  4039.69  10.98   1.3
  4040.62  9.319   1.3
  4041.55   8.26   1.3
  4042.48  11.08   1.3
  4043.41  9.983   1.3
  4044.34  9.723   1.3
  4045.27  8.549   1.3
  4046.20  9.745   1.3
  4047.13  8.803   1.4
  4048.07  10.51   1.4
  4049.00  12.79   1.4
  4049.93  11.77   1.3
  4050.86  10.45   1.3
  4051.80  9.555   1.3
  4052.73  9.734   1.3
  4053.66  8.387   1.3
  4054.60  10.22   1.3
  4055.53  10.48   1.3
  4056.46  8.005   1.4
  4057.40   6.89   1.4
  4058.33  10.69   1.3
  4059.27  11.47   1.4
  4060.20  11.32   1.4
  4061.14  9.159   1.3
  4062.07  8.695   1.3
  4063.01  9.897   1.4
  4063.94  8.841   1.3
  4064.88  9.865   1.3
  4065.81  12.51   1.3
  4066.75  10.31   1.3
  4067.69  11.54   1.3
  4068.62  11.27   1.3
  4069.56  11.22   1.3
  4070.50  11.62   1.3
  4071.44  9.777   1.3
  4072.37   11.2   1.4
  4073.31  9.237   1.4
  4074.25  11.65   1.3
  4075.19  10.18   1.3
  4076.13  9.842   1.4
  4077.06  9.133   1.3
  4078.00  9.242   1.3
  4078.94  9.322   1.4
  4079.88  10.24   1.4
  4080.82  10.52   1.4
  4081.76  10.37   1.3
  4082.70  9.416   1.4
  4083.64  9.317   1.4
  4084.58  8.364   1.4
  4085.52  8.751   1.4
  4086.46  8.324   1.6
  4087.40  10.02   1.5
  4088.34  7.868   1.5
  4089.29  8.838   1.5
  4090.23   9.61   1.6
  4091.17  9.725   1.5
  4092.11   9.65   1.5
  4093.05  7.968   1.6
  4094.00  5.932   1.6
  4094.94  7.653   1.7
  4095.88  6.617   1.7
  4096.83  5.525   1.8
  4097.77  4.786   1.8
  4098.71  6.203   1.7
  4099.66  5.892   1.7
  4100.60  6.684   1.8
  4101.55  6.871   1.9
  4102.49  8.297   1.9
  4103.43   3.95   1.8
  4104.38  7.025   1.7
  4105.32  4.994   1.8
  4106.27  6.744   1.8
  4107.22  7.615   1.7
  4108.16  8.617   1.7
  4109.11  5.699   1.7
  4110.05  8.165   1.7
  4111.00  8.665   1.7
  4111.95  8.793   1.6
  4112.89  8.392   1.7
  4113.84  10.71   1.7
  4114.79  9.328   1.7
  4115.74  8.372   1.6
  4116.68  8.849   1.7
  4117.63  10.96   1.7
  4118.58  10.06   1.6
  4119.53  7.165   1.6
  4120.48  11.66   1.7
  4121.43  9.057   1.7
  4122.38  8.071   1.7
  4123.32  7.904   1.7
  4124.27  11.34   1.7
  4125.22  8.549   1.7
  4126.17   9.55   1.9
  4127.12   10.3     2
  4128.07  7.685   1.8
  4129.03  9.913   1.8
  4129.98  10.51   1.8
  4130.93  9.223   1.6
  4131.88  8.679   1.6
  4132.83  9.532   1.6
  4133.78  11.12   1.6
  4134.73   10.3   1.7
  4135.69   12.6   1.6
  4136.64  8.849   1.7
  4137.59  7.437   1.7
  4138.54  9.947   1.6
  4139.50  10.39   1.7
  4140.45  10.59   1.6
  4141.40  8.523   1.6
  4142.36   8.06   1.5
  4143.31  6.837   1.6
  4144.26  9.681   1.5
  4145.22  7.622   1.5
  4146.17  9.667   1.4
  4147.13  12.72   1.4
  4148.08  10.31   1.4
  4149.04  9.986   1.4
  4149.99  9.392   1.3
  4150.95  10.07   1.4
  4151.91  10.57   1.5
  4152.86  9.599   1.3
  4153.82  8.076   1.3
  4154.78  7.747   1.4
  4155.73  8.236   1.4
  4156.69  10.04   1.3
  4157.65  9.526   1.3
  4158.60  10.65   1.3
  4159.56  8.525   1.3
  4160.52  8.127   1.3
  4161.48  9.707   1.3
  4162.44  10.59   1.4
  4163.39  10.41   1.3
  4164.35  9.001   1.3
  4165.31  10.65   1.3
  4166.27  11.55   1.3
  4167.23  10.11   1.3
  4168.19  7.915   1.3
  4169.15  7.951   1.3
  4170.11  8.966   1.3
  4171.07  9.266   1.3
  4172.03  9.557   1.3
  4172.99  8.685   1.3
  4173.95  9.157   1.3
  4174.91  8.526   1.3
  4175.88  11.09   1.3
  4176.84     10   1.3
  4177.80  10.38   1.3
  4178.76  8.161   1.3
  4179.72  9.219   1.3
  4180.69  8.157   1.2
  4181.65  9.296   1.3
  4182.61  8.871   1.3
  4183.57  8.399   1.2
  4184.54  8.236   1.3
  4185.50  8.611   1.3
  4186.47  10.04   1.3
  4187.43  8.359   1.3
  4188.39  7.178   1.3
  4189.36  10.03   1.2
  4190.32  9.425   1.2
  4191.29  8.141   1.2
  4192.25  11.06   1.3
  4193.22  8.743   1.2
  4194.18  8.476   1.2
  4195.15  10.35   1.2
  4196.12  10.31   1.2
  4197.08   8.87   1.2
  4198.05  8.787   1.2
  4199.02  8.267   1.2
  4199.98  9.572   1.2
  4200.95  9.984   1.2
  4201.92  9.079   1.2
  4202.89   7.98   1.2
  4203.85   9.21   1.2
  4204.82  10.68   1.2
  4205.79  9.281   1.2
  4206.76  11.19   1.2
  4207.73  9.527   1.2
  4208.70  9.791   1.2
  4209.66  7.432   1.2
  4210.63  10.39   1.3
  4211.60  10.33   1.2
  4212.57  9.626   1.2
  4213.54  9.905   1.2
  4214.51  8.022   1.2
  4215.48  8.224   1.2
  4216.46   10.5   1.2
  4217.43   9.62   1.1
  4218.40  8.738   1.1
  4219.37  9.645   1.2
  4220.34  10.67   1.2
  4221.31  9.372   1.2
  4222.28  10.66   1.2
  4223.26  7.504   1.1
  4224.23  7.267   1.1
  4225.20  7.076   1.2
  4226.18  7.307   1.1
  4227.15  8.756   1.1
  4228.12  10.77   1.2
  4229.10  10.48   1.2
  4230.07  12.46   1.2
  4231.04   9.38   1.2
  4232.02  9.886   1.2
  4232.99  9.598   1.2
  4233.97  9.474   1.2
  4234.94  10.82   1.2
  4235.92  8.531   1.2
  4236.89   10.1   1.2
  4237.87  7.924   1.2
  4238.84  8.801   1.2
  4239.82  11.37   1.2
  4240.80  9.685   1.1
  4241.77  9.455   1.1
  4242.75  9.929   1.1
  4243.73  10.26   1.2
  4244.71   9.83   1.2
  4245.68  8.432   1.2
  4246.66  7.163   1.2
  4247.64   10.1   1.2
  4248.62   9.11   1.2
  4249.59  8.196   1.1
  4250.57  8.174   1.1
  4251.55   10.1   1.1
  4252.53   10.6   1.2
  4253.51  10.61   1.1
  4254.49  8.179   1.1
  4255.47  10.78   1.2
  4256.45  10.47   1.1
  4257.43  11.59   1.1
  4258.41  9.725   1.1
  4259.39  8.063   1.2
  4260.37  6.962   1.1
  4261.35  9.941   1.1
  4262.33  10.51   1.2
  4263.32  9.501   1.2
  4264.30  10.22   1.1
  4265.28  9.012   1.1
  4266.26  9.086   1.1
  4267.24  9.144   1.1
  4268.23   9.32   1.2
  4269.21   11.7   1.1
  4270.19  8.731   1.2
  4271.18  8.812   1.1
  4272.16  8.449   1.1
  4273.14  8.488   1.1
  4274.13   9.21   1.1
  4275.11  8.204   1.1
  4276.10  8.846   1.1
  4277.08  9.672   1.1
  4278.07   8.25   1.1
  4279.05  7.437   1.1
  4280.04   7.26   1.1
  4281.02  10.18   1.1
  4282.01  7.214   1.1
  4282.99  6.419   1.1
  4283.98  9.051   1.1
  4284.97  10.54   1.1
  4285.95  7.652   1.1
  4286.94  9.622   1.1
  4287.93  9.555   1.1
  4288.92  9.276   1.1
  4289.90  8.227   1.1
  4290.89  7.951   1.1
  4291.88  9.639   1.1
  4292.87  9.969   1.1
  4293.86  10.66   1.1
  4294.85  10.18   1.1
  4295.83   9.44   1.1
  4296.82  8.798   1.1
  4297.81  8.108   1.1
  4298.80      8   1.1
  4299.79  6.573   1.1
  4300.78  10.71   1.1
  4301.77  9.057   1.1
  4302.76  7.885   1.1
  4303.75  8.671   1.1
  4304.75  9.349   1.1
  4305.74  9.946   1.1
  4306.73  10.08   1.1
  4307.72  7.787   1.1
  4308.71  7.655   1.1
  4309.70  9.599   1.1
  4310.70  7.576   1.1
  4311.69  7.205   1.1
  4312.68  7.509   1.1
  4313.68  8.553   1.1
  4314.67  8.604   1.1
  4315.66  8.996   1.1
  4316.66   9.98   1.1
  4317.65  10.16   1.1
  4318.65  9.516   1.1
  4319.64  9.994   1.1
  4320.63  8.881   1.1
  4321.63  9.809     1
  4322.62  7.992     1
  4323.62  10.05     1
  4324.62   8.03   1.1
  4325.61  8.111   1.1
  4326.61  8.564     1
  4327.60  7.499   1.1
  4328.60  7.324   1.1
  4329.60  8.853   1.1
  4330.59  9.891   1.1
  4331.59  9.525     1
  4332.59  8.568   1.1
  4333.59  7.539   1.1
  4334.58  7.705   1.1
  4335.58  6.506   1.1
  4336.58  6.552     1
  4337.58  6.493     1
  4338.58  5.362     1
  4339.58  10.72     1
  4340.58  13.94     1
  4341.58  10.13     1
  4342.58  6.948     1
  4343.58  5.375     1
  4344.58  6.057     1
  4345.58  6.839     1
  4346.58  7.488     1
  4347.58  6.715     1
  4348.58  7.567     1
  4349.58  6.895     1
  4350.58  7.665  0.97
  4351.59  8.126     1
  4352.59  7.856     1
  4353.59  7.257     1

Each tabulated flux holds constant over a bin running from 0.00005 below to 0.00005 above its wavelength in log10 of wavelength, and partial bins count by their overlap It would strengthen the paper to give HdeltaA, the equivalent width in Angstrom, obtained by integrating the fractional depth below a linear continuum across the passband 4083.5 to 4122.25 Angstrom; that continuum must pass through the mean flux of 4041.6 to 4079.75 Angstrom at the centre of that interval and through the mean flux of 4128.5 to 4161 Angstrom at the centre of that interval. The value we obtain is 7.2 Angstrom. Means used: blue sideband 10.1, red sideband 9.5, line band 7.98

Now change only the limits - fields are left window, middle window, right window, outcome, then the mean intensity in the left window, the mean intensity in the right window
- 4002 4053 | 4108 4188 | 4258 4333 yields 0.6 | 9.79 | 8.89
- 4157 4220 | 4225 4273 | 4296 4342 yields -2.5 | 9.33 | 8.66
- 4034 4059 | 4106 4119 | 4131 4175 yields 1.2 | 9.73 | 9.47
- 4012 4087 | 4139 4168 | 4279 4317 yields -0.7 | 9.75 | 8.75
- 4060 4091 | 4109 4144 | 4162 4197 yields 1.2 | 9.91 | 9.3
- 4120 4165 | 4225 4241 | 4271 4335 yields -0.9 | 9.51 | 8.75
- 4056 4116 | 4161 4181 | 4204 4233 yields -0.6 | 8.8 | 9.46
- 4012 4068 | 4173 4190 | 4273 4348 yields 0.1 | 9.67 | 8.56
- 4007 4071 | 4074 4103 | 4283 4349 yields 3.4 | 9.79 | 8.58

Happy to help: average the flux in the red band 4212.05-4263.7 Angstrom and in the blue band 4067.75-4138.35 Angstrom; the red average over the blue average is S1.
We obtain 1.07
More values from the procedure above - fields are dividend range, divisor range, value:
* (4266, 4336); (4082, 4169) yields 0.99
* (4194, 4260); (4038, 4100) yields 1.00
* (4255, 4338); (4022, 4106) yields 0.97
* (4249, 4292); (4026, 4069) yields 0.93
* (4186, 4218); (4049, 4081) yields 0.92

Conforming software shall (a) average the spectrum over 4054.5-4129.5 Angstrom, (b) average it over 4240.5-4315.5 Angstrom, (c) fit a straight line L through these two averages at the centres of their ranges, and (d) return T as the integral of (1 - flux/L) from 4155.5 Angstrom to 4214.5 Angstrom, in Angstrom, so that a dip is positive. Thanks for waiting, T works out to -2.3 Angstrom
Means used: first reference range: 8.93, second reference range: 9.03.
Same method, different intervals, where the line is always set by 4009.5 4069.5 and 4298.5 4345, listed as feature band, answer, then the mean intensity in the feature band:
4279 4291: 0.2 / 8.55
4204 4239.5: -2.0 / 9.44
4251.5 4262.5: -1.2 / 9.76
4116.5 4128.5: 0.0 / 9.34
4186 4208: -0.7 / 9.33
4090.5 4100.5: 2.6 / 7.04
